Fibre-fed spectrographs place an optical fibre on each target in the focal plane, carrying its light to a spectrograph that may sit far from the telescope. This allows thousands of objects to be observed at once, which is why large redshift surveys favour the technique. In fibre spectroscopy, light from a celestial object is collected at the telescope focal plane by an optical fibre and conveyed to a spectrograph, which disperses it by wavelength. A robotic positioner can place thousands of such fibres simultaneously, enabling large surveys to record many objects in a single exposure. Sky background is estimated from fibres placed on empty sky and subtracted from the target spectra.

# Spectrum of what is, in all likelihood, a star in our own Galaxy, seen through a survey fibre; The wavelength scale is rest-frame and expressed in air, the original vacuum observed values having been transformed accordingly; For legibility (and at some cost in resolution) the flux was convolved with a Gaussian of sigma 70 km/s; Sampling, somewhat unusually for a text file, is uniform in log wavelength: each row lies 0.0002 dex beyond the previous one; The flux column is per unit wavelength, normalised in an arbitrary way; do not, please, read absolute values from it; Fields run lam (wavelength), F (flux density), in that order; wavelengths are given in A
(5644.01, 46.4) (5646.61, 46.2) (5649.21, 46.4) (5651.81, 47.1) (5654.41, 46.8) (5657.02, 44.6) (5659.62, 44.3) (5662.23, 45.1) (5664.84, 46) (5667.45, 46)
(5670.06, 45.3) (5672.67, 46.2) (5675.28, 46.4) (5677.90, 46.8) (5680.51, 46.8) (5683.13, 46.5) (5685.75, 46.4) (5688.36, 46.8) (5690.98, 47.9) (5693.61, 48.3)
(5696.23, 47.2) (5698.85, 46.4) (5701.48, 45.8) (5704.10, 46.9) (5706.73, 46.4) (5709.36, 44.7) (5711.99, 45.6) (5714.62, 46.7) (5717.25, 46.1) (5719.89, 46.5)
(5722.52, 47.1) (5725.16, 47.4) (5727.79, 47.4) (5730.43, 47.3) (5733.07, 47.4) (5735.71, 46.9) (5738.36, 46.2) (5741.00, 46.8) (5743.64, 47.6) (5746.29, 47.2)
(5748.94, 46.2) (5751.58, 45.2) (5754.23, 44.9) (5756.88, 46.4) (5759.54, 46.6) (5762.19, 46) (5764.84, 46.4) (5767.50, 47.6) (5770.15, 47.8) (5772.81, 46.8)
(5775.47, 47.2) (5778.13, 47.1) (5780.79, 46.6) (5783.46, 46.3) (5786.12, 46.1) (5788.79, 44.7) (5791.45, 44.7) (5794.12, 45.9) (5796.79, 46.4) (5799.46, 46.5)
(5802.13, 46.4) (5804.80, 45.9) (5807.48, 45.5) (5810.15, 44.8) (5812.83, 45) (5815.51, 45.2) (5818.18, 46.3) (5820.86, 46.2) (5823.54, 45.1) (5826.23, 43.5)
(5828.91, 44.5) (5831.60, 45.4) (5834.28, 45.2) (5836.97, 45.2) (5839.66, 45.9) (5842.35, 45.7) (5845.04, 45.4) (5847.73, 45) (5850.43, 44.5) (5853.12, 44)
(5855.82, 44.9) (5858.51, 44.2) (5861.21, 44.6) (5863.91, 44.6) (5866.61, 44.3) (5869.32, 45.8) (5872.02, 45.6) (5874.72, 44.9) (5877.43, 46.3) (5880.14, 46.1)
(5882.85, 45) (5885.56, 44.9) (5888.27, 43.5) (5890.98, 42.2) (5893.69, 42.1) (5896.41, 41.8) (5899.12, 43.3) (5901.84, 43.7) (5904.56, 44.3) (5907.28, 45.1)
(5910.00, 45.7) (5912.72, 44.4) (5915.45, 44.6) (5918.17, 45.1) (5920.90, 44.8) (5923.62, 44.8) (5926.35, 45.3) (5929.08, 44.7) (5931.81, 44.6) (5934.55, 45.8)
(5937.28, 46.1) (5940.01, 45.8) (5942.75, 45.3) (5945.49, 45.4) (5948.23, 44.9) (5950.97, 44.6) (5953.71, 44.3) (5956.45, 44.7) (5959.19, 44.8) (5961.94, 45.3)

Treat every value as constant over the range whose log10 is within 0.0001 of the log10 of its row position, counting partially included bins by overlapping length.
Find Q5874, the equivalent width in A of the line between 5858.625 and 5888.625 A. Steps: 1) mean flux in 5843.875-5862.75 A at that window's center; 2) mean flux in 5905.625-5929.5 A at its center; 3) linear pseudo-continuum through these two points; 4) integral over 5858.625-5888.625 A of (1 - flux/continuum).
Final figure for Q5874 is -0.2 A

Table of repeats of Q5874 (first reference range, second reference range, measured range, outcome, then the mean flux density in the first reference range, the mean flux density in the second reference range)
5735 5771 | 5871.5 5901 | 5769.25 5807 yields -0.3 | 46.5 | 44.1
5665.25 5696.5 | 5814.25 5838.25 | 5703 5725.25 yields 0.0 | 46.7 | 45.2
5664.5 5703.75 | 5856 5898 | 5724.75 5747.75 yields -0.5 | 46.6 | 44.4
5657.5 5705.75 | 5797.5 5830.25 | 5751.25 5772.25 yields -0.3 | 46.4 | 45.4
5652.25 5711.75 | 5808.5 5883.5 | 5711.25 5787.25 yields -1.5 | 46.3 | 45.1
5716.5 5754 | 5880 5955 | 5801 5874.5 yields 0.6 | 46.8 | 44.6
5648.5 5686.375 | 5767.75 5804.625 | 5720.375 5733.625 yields -0.3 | 46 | 46.4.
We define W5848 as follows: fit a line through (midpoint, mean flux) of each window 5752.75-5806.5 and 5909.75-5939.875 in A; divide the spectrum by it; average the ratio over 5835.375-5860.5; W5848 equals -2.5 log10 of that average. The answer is 0.018 mag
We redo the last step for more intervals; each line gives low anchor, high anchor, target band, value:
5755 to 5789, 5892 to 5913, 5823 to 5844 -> 0.00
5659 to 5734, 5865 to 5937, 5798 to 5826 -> 0.00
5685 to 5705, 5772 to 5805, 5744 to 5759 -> 0.01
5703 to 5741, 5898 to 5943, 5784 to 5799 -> 0.01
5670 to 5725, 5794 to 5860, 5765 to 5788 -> -0.02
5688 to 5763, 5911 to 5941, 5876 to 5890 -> 0.01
